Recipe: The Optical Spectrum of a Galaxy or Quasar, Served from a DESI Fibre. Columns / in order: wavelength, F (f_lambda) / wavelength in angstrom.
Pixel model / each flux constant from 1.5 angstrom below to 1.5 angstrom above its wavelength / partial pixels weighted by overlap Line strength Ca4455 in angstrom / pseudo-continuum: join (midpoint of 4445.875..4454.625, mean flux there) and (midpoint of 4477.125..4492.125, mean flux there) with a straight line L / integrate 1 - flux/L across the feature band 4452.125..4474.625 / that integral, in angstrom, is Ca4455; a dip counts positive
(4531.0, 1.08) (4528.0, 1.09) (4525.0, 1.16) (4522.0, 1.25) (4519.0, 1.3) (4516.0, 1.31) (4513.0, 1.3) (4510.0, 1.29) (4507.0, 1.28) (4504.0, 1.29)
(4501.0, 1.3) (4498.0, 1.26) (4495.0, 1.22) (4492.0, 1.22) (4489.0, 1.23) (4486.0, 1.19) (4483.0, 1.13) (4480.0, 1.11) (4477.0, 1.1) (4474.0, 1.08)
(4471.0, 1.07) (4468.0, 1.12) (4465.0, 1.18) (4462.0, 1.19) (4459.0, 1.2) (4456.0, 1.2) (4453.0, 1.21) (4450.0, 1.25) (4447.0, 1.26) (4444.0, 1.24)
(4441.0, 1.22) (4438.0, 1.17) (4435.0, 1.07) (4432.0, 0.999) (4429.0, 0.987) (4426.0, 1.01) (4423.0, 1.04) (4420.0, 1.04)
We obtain 1.0 angstrom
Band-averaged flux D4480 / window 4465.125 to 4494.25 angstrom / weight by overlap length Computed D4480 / 1.14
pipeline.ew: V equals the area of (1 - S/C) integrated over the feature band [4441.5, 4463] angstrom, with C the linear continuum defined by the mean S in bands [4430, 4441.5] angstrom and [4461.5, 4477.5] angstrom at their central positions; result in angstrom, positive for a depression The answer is -2.2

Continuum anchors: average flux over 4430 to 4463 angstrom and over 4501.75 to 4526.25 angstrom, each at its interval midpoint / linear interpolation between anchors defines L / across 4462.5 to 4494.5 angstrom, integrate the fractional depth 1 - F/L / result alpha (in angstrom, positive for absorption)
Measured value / 2.04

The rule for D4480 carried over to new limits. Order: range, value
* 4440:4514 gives 1.2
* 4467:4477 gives 1.09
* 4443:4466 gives 1.22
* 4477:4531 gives 1.22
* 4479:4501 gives 1.2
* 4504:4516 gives 1.29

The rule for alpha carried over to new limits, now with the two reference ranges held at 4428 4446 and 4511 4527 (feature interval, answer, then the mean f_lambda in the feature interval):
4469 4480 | 0.89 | 1.09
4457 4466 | -0.22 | 1.19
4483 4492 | 0.06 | 1.2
